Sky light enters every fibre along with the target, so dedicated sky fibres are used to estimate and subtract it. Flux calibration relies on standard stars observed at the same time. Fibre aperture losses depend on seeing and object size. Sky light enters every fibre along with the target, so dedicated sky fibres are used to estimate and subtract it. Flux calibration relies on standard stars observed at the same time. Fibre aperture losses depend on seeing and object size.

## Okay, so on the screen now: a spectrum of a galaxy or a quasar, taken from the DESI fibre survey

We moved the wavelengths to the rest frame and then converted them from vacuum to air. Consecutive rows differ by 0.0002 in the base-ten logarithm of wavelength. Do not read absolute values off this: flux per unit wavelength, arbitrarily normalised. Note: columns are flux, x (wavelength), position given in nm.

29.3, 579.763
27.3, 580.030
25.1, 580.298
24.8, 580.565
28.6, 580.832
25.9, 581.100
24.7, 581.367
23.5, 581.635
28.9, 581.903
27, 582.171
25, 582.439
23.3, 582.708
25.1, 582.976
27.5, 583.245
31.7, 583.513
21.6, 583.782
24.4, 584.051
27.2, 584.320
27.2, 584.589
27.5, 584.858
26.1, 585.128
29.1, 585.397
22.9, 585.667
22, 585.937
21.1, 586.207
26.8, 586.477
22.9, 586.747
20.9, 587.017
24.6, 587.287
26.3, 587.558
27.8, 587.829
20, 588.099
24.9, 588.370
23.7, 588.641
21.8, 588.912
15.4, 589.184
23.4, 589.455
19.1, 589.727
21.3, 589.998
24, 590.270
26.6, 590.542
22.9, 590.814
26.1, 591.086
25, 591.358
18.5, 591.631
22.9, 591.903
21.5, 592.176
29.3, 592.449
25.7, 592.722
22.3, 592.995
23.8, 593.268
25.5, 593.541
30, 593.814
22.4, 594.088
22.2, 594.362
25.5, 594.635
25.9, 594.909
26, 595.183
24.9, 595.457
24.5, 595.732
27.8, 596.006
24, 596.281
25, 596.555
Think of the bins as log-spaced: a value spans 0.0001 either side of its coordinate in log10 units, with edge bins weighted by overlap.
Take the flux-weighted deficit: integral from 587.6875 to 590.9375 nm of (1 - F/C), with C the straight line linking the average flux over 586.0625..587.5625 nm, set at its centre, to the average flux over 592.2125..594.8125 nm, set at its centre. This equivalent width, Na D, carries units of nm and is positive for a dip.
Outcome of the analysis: 0.205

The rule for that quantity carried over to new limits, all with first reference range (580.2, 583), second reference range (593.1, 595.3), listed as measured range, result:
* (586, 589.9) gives 0.41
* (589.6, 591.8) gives 0.20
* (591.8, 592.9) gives 0.02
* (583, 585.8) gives -0.10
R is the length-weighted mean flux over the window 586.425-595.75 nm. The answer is 23.8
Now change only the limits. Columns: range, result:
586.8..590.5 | 22.7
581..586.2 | 25.7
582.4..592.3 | 24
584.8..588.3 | 24.4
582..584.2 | 25.8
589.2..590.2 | 20.8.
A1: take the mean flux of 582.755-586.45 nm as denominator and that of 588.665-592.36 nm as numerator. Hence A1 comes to 0.9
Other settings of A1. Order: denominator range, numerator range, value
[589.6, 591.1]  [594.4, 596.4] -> 1.10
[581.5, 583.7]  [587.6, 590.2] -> 0.84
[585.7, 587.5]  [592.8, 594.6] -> 1.06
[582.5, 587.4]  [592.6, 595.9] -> 0.99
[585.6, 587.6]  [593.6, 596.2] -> 1.09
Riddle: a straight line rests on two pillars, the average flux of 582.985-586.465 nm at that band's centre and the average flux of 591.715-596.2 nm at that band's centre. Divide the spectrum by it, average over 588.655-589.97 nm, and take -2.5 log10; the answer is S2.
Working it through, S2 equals 0.235 mag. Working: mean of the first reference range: 25.7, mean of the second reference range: 24.9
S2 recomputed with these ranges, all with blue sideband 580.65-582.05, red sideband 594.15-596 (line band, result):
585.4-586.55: 0.09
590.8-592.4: 0.10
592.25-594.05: -0.03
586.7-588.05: 0.06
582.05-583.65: -0.02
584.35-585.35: -0.05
